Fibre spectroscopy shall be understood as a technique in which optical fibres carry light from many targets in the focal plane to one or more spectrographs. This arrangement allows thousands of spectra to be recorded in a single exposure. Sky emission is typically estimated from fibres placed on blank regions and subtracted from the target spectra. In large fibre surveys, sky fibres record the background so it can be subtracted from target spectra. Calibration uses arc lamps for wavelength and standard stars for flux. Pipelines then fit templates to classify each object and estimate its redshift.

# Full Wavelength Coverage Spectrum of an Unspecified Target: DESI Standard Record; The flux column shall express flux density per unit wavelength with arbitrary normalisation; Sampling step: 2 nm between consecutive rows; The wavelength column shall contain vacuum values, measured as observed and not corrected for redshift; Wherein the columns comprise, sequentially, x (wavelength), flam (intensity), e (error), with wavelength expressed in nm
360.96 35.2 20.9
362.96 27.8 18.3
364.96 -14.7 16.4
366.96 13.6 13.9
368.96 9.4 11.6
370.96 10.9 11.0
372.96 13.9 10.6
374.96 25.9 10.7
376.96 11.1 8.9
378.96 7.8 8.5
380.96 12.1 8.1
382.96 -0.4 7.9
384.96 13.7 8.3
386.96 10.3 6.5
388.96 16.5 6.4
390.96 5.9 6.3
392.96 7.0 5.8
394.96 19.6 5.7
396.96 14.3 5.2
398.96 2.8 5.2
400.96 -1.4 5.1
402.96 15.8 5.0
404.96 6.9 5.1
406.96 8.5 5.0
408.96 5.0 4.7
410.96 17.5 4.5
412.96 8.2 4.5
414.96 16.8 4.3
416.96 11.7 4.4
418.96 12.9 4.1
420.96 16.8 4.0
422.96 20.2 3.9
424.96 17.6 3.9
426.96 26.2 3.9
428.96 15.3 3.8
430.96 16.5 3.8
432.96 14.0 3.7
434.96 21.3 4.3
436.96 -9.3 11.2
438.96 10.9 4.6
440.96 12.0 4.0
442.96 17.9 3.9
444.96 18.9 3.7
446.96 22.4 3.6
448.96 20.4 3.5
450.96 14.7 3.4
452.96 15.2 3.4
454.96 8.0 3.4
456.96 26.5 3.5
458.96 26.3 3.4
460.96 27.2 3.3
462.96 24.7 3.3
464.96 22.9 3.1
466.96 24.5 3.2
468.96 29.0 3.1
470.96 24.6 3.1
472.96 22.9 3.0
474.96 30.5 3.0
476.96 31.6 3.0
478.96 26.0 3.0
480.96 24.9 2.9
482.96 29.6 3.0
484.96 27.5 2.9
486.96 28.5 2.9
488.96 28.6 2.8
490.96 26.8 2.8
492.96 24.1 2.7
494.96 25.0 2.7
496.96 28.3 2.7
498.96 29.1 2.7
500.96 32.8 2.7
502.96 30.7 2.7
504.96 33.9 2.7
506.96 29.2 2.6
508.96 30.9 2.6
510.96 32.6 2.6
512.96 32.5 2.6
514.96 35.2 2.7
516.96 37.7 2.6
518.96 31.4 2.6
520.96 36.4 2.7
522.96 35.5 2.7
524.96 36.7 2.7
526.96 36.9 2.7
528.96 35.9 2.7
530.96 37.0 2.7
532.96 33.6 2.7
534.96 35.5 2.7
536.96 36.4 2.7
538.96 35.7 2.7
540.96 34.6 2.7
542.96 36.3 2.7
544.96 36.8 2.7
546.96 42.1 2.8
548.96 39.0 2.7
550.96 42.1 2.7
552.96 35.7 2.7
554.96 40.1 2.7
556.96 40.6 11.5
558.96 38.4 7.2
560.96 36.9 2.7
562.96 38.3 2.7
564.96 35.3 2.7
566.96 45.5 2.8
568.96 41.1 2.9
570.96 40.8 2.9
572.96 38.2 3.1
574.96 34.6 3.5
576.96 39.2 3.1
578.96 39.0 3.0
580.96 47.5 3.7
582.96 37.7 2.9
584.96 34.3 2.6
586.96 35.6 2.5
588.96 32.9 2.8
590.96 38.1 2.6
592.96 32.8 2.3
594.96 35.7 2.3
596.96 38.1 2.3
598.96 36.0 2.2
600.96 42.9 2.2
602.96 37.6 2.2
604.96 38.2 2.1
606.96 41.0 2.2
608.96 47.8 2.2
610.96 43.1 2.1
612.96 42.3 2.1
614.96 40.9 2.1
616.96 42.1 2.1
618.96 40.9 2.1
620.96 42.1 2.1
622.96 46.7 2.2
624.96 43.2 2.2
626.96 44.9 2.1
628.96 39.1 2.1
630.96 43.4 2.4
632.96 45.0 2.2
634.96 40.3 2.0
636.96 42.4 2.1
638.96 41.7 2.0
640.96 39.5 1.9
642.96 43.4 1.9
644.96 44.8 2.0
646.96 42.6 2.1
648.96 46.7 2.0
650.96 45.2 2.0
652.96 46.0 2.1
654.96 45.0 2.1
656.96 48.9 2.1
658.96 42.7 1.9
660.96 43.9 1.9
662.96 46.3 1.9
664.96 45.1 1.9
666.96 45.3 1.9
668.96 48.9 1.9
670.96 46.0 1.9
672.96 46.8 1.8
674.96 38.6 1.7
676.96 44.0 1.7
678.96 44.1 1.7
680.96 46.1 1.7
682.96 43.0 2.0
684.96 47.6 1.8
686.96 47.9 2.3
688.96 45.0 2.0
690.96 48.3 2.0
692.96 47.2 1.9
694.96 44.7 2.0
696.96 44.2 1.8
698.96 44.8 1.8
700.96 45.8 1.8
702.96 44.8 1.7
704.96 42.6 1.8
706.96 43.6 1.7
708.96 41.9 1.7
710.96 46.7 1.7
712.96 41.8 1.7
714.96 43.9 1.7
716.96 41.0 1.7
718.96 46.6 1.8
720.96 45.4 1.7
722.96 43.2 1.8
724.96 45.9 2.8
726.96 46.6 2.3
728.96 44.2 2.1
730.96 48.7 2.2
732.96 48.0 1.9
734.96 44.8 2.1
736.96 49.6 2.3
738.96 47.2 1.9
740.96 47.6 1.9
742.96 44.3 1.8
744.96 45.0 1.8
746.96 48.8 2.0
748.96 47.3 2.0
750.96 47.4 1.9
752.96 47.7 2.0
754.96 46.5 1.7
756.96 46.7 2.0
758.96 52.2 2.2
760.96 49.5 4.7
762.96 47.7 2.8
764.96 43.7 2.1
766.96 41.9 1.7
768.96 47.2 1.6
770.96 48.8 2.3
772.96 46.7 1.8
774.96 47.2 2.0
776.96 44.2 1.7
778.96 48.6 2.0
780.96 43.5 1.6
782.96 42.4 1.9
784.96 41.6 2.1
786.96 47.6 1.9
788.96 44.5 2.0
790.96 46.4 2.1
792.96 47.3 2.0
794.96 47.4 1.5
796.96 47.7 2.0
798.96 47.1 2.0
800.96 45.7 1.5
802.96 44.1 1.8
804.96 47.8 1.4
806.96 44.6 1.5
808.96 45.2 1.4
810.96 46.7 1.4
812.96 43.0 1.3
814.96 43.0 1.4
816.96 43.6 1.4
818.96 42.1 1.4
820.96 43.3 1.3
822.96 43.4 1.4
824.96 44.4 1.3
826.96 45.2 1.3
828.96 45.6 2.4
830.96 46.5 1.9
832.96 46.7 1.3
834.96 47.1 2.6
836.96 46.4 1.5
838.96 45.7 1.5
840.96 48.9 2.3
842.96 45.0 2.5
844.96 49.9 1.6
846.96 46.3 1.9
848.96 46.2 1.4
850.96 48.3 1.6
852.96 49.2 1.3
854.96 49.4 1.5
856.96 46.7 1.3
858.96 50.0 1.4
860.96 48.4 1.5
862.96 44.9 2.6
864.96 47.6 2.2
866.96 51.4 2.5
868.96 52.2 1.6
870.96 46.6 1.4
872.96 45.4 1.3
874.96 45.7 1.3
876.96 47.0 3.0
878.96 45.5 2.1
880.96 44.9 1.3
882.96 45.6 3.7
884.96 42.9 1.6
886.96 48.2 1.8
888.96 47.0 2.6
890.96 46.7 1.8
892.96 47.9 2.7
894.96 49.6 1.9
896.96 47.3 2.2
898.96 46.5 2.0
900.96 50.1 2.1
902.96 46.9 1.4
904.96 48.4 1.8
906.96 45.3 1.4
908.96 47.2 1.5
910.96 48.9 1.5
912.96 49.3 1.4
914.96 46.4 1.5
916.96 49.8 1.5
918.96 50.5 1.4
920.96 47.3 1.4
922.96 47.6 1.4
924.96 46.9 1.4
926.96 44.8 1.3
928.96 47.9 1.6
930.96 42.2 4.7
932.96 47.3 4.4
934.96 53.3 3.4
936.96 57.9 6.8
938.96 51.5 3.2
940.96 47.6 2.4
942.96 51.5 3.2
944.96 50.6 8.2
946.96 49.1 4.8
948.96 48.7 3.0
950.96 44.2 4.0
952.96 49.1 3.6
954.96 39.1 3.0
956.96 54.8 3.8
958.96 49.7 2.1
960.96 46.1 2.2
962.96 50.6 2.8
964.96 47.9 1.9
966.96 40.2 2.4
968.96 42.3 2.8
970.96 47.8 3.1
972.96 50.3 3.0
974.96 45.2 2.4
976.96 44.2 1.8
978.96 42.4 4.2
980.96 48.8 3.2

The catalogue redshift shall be 0.15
